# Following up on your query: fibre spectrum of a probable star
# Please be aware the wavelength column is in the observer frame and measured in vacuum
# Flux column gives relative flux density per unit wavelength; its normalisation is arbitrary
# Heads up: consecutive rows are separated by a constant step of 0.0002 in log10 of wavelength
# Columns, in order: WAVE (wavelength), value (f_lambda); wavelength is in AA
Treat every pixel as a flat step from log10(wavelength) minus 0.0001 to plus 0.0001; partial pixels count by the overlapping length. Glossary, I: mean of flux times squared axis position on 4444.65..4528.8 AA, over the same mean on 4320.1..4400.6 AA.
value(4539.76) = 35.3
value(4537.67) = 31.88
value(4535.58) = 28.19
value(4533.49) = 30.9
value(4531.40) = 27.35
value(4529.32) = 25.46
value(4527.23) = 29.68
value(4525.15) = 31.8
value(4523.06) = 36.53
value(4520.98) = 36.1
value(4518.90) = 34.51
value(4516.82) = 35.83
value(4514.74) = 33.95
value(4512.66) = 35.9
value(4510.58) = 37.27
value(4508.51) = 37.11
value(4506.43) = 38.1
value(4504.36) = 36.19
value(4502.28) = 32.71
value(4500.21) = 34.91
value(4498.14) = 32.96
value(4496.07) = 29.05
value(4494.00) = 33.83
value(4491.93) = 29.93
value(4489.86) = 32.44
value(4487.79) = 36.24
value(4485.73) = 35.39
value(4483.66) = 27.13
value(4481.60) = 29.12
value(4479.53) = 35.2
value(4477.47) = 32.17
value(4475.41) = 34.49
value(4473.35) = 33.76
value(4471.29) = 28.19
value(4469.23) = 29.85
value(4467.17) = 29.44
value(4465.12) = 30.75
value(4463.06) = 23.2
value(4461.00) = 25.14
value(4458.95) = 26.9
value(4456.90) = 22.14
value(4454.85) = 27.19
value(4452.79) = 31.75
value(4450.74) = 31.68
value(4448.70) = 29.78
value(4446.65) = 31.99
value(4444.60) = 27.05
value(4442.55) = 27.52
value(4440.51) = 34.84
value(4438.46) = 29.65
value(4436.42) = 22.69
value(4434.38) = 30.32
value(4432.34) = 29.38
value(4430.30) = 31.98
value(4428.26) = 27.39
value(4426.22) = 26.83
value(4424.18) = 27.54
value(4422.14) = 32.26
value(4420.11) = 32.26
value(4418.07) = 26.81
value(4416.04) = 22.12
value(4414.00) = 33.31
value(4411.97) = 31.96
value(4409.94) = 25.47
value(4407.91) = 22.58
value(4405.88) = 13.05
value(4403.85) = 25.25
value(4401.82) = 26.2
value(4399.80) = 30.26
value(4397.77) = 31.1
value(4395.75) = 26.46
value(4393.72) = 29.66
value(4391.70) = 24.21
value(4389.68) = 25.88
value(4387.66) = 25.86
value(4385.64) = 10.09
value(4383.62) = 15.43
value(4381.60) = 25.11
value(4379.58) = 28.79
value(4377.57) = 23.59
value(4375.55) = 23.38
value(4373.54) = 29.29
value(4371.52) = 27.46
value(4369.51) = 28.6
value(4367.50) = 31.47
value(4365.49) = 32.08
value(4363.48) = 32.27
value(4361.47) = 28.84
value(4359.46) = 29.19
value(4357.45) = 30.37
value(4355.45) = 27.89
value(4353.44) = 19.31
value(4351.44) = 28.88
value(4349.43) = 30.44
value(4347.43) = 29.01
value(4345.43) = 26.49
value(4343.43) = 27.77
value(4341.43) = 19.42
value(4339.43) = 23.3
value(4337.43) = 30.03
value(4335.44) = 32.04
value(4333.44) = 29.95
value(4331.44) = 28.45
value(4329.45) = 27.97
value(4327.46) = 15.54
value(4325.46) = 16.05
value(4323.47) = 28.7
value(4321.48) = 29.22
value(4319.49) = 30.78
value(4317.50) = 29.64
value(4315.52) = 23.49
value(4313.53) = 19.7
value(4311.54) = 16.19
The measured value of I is 1.28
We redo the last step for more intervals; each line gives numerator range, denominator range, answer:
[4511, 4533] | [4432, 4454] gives 1.14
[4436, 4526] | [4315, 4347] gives 1.29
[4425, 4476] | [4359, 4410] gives 1.16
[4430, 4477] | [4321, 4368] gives 1.12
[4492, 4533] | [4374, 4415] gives 1.42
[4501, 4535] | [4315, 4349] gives 1.38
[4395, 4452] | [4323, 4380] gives 1.07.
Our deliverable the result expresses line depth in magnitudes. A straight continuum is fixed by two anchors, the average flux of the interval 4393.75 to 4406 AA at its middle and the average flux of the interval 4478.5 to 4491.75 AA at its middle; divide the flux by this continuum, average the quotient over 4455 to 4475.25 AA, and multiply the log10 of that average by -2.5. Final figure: 0.114 mag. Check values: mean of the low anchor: 26.6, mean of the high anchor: 32.4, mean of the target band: 28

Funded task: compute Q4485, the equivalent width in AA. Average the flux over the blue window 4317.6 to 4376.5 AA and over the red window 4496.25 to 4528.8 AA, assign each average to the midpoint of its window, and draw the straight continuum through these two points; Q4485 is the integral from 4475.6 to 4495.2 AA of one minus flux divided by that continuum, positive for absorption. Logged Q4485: 0.6 AA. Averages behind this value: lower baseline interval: 27.4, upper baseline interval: 34.6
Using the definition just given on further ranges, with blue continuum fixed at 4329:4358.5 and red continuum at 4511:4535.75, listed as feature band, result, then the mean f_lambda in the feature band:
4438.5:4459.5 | 0.8 AA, 29.2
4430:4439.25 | 0.4 AA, 28.6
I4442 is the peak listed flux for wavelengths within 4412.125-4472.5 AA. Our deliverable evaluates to 34.84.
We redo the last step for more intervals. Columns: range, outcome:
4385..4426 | 33.31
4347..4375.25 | 32.27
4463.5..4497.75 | 36.24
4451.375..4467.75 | 31.75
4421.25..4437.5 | 32.26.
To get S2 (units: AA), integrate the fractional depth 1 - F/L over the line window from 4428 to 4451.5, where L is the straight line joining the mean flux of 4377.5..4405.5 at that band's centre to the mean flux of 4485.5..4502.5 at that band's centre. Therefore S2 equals -0.8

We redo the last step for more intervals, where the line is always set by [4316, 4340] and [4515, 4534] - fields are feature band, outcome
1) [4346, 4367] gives -1.0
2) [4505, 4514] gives -1.5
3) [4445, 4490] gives 0.7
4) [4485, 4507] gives -1.6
